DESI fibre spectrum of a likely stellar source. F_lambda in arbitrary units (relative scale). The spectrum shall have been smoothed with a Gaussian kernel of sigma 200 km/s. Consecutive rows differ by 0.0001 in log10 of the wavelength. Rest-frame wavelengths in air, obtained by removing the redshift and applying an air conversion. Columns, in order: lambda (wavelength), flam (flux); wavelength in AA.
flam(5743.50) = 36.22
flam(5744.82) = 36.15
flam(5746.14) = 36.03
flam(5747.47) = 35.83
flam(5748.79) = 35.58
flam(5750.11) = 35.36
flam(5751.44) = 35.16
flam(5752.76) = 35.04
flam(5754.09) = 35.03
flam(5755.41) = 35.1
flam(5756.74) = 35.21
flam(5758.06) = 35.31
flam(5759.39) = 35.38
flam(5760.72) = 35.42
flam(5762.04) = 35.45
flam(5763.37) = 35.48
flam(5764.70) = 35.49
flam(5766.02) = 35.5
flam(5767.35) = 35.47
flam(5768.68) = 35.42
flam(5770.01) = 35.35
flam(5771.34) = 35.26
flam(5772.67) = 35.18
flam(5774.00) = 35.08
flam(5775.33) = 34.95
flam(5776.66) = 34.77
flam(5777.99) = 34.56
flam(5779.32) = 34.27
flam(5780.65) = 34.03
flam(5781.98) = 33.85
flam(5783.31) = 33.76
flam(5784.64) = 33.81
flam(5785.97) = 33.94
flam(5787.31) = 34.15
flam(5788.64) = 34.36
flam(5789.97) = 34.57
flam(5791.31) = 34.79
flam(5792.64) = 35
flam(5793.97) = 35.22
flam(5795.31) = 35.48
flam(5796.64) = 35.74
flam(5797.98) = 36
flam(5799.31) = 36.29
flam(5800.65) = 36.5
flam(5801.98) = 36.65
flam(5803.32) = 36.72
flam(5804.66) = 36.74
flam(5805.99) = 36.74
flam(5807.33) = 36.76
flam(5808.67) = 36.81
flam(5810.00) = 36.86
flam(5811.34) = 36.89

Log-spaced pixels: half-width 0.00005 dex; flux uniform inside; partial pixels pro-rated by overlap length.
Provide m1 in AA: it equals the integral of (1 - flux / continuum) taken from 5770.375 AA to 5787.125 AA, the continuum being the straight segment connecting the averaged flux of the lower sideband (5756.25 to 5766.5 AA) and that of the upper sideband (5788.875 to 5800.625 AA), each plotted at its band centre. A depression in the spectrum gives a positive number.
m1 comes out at 0.5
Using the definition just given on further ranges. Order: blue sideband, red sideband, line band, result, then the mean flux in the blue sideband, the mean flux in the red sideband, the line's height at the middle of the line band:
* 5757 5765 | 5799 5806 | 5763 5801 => 1.11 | 35.4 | 36.6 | 36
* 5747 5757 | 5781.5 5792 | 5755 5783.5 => -0.25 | 35.3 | 34.2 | 34.7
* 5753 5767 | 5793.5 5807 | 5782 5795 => 0.57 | 35.3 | 36.2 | 36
